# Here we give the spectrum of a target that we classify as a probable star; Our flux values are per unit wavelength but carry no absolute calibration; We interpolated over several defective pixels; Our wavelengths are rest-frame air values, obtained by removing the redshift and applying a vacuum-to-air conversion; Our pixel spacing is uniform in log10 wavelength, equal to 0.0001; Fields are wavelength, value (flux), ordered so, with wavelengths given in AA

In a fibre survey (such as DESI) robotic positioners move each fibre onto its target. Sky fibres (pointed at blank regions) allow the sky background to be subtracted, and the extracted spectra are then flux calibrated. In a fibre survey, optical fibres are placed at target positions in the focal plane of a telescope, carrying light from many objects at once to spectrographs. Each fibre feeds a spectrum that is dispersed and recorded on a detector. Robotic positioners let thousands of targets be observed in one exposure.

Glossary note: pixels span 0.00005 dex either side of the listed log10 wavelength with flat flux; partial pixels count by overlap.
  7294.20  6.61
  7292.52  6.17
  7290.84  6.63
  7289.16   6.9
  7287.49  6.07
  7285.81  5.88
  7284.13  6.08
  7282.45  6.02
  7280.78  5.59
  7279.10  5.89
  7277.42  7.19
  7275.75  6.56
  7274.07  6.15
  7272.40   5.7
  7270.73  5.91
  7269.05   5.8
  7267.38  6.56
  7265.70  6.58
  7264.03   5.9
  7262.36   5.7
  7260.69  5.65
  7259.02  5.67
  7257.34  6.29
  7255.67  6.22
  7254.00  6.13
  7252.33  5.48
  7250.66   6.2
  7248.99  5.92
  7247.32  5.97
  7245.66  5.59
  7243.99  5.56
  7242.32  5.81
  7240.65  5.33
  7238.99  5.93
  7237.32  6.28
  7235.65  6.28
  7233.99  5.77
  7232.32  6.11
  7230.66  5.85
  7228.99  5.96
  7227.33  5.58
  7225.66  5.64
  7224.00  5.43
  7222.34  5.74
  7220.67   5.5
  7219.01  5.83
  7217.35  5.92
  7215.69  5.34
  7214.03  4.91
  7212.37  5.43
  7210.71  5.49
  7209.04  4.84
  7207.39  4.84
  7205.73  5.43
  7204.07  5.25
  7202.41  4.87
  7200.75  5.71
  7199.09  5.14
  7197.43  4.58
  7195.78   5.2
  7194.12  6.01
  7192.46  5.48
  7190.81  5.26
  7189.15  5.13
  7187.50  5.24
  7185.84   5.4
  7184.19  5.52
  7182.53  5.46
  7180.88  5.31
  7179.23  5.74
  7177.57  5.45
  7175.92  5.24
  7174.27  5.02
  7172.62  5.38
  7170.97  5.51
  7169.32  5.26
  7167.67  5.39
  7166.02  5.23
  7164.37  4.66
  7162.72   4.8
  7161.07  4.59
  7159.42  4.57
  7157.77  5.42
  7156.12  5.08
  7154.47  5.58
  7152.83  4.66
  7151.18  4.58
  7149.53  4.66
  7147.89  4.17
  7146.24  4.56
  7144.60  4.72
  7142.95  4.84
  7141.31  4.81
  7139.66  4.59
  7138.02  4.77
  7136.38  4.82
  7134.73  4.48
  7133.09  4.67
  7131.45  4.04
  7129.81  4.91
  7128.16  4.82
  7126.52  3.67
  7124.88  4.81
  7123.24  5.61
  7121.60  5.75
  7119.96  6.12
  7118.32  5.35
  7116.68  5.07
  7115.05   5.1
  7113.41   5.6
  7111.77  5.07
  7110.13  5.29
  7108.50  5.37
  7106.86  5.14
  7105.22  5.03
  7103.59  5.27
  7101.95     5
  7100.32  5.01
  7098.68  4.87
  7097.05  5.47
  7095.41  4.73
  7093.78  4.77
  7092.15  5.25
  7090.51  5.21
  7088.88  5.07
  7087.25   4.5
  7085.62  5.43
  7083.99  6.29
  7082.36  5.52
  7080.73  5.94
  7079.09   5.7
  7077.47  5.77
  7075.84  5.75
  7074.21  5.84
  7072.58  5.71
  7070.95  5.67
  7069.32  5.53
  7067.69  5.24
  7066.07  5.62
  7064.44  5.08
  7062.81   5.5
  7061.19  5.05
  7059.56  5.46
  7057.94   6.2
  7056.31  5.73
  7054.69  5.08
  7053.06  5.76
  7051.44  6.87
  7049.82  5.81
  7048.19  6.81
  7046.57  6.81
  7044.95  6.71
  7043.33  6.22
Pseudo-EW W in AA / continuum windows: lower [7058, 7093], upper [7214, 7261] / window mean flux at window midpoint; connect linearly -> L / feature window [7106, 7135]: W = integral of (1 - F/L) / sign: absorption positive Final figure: 2.7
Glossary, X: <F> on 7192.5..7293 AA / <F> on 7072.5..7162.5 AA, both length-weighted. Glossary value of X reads 1.1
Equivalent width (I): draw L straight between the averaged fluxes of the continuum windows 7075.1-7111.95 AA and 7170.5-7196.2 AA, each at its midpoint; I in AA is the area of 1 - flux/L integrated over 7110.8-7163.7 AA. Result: 4.5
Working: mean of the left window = 5.28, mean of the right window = 5.4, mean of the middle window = 4.88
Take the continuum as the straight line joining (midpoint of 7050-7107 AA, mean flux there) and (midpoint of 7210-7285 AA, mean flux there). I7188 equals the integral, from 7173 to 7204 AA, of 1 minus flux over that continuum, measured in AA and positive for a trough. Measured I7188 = 2.2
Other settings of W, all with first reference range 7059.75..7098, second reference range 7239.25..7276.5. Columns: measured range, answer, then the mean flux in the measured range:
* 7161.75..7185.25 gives 1.71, 5.28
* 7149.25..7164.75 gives 2.12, 4.87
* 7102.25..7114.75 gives 0.61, 5.23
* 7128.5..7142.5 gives 2.34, 4.65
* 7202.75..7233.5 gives 1.72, 5.5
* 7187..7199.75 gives 1.10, 5.26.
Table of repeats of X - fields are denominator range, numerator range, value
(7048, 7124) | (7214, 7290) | 1.09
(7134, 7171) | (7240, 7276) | 1.22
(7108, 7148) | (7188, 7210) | 1.06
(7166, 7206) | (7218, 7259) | 1.10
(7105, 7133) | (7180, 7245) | 1.08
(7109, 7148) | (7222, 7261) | 1.19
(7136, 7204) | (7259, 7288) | 1.19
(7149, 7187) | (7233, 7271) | 1.15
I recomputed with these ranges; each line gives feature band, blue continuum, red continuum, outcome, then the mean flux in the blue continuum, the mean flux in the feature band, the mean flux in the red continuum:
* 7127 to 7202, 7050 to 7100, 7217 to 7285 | 9.1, 5.49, 5.03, 5.93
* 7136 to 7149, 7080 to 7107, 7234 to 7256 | 1.9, 5.21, 4.66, 5.89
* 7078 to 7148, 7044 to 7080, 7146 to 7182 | 4.8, 5.81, 5.06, 5.05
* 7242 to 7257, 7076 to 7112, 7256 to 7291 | 0.3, 5.27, 5.89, 6.12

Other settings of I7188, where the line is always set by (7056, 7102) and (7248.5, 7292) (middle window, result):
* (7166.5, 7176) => 0.7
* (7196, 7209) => 1.7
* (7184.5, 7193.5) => 0.7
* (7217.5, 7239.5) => 0.4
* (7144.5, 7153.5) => 1.8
